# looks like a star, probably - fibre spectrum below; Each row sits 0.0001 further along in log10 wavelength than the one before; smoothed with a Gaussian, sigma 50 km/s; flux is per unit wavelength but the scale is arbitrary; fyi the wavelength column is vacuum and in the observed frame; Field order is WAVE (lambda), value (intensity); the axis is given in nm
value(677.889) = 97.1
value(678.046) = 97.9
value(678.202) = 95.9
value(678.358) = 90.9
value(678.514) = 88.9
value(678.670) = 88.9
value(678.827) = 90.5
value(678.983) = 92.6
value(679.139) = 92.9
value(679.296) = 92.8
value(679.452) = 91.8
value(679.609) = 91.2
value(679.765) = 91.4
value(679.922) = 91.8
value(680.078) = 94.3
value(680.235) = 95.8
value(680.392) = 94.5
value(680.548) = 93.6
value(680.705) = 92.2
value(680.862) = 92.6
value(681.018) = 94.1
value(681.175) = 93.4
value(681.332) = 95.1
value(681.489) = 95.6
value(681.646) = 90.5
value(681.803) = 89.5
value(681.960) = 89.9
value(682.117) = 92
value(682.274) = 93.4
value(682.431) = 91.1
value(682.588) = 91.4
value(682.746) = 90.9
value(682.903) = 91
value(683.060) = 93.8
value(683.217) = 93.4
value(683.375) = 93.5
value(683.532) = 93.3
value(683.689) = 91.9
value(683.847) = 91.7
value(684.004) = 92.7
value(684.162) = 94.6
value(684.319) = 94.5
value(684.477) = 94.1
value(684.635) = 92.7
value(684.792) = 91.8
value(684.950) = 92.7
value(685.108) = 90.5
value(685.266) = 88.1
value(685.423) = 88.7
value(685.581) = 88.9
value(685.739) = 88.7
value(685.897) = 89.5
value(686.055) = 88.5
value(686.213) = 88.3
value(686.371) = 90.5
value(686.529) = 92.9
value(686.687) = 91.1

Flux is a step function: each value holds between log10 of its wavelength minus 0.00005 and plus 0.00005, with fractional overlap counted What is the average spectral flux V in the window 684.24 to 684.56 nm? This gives 94.2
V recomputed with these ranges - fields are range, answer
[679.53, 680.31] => 92.9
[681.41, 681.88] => 91.8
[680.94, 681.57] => 94.5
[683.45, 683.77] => 92.7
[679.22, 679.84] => 91.9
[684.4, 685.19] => 92.3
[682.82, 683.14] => 92.6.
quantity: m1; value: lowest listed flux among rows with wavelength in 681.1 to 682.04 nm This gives 89.5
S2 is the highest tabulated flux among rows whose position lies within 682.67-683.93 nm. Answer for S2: 93.8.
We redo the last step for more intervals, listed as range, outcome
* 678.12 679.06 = 95.9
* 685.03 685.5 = 90.5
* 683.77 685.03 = 94.6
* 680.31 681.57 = 95.6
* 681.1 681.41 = 95.1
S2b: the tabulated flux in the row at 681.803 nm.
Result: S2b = 89.5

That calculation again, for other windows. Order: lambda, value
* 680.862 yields 92.6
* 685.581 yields 88.9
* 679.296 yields 92.8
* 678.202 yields 95.9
